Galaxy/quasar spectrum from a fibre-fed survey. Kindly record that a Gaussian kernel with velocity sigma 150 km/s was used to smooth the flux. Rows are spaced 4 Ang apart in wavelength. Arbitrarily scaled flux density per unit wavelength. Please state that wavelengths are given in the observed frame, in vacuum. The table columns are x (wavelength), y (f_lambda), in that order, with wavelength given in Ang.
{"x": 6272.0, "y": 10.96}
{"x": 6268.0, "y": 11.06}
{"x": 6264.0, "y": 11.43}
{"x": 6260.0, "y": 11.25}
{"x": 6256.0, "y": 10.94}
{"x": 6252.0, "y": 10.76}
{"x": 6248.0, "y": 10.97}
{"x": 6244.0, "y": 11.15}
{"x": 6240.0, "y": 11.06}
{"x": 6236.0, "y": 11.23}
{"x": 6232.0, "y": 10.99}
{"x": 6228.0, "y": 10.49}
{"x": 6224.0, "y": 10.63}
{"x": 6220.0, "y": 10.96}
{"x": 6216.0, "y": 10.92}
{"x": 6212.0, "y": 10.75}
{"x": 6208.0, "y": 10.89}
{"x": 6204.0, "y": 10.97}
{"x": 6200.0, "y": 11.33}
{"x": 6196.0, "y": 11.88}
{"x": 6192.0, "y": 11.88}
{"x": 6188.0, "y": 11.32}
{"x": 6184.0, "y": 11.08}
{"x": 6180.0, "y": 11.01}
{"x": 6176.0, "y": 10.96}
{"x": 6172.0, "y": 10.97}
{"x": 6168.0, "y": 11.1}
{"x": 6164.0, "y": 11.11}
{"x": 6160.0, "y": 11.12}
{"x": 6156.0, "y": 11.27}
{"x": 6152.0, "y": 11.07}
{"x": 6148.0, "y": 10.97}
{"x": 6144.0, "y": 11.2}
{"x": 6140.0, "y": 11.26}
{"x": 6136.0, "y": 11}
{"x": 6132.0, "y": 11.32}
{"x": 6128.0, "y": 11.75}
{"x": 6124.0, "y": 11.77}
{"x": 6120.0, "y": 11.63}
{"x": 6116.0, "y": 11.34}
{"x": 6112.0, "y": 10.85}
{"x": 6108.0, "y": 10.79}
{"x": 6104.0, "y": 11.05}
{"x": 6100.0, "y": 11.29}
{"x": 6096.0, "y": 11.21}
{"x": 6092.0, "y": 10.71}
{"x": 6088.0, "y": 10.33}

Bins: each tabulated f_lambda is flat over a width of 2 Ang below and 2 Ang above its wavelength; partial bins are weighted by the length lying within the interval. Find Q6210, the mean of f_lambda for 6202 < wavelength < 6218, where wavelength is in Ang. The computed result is 10.9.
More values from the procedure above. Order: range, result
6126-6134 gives 11.5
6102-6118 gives 11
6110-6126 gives 11.4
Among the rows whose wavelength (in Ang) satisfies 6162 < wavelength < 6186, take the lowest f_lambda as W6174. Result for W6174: 10.96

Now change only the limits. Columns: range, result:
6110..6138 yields 10.85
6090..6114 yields 10.71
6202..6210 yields 10.89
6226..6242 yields 10.49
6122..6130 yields 11.75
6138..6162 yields 10.97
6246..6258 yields 10.76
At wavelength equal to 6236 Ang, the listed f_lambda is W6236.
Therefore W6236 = 11.23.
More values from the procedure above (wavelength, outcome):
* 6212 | 10.75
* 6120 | 11.63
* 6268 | 11.06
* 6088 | 10.33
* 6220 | 10.96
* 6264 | 11.43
